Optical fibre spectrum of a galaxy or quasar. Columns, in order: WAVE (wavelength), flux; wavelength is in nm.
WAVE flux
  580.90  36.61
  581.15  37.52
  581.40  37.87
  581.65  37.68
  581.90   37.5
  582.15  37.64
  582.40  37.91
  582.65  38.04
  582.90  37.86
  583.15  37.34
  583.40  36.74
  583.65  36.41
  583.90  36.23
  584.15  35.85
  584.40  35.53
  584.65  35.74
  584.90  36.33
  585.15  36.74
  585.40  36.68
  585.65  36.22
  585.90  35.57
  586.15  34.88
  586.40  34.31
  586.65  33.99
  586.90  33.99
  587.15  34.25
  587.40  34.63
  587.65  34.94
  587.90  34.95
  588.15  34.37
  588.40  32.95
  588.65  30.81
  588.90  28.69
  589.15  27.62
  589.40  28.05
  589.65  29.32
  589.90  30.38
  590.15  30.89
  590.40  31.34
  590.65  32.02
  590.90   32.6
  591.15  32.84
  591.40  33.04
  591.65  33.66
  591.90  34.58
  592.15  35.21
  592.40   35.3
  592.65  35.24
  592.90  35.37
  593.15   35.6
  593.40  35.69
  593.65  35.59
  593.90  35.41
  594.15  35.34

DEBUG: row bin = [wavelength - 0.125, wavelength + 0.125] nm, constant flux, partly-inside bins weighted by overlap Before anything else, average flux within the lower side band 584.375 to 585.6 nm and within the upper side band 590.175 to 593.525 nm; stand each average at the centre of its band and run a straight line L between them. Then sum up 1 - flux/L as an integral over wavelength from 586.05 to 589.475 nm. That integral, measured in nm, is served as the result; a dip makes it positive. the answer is 0.246 nm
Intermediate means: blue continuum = 36.3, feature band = 32.8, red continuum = 33.9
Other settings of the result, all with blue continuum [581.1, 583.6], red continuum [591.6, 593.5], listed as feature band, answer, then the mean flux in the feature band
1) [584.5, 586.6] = 0.06 nm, 35.7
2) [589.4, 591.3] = 0.24 nm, 31.1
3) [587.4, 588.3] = 0.04 nm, 34.7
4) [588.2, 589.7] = 0.26 nm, 29.8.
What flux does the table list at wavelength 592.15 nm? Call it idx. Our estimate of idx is 35.21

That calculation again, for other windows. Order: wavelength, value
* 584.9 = 36.33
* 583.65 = 36.41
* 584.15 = 35.85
